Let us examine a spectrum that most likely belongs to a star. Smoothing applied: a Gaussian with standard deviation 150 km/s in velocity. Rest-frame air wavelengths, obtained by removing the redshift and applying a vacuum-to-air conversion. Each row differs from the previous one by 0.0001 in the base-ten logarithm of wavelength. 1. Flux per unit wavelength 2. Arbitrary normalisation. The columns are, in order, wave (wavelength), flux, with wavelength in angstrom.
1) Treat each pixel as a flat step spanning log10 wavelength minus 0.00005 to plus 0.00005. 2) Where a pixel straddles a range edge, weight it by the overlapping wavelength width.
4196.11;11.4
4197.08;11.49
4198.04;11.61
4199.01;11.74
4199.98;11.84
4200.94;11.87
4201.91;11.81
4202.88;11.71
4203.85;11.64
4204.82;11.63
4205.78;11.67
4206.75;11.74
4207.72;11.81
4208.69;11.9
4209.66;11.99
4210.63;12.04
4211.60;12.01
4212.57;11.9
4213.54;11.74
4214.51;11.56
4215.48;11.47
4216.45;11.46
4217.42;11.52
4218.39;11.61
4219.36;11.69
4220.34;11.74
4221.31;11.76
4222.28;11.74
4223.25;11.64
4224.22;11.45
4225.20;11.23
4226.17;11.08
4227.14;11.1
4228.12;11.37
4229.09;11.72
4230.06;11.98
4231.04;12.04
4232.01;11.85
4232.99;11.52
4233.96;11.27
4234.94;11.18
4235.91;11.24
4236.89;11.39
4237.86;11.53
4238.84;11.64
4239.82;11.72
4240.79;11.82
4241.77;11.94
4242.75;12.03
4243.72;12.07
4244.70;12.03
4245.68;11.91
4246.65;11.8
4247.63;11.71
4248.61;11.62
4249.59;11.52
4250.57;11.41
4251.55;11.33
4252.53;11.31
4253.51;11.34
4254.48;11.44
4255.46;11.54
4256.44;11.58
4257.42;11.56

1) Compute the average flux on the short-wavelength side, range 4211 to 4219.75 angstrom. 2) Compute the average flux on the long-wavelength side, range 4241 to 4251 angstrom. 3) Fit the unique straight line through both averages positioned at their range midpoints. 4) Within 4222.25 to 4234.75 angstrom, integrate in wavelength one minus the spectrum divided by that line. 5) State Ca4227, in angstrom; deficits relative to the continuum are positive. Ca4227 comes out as 0.2 angstrom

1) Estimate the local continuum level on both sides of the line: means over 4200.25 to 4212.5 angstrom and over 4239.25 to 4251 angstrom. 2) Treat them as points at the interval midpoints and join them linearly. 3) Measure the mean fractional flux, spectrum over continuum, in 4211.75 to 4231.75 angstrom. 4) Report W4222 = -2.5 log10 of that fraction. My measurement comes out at 0.02 mag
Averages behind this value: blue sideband 11.8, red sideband 11.8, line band 11.6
